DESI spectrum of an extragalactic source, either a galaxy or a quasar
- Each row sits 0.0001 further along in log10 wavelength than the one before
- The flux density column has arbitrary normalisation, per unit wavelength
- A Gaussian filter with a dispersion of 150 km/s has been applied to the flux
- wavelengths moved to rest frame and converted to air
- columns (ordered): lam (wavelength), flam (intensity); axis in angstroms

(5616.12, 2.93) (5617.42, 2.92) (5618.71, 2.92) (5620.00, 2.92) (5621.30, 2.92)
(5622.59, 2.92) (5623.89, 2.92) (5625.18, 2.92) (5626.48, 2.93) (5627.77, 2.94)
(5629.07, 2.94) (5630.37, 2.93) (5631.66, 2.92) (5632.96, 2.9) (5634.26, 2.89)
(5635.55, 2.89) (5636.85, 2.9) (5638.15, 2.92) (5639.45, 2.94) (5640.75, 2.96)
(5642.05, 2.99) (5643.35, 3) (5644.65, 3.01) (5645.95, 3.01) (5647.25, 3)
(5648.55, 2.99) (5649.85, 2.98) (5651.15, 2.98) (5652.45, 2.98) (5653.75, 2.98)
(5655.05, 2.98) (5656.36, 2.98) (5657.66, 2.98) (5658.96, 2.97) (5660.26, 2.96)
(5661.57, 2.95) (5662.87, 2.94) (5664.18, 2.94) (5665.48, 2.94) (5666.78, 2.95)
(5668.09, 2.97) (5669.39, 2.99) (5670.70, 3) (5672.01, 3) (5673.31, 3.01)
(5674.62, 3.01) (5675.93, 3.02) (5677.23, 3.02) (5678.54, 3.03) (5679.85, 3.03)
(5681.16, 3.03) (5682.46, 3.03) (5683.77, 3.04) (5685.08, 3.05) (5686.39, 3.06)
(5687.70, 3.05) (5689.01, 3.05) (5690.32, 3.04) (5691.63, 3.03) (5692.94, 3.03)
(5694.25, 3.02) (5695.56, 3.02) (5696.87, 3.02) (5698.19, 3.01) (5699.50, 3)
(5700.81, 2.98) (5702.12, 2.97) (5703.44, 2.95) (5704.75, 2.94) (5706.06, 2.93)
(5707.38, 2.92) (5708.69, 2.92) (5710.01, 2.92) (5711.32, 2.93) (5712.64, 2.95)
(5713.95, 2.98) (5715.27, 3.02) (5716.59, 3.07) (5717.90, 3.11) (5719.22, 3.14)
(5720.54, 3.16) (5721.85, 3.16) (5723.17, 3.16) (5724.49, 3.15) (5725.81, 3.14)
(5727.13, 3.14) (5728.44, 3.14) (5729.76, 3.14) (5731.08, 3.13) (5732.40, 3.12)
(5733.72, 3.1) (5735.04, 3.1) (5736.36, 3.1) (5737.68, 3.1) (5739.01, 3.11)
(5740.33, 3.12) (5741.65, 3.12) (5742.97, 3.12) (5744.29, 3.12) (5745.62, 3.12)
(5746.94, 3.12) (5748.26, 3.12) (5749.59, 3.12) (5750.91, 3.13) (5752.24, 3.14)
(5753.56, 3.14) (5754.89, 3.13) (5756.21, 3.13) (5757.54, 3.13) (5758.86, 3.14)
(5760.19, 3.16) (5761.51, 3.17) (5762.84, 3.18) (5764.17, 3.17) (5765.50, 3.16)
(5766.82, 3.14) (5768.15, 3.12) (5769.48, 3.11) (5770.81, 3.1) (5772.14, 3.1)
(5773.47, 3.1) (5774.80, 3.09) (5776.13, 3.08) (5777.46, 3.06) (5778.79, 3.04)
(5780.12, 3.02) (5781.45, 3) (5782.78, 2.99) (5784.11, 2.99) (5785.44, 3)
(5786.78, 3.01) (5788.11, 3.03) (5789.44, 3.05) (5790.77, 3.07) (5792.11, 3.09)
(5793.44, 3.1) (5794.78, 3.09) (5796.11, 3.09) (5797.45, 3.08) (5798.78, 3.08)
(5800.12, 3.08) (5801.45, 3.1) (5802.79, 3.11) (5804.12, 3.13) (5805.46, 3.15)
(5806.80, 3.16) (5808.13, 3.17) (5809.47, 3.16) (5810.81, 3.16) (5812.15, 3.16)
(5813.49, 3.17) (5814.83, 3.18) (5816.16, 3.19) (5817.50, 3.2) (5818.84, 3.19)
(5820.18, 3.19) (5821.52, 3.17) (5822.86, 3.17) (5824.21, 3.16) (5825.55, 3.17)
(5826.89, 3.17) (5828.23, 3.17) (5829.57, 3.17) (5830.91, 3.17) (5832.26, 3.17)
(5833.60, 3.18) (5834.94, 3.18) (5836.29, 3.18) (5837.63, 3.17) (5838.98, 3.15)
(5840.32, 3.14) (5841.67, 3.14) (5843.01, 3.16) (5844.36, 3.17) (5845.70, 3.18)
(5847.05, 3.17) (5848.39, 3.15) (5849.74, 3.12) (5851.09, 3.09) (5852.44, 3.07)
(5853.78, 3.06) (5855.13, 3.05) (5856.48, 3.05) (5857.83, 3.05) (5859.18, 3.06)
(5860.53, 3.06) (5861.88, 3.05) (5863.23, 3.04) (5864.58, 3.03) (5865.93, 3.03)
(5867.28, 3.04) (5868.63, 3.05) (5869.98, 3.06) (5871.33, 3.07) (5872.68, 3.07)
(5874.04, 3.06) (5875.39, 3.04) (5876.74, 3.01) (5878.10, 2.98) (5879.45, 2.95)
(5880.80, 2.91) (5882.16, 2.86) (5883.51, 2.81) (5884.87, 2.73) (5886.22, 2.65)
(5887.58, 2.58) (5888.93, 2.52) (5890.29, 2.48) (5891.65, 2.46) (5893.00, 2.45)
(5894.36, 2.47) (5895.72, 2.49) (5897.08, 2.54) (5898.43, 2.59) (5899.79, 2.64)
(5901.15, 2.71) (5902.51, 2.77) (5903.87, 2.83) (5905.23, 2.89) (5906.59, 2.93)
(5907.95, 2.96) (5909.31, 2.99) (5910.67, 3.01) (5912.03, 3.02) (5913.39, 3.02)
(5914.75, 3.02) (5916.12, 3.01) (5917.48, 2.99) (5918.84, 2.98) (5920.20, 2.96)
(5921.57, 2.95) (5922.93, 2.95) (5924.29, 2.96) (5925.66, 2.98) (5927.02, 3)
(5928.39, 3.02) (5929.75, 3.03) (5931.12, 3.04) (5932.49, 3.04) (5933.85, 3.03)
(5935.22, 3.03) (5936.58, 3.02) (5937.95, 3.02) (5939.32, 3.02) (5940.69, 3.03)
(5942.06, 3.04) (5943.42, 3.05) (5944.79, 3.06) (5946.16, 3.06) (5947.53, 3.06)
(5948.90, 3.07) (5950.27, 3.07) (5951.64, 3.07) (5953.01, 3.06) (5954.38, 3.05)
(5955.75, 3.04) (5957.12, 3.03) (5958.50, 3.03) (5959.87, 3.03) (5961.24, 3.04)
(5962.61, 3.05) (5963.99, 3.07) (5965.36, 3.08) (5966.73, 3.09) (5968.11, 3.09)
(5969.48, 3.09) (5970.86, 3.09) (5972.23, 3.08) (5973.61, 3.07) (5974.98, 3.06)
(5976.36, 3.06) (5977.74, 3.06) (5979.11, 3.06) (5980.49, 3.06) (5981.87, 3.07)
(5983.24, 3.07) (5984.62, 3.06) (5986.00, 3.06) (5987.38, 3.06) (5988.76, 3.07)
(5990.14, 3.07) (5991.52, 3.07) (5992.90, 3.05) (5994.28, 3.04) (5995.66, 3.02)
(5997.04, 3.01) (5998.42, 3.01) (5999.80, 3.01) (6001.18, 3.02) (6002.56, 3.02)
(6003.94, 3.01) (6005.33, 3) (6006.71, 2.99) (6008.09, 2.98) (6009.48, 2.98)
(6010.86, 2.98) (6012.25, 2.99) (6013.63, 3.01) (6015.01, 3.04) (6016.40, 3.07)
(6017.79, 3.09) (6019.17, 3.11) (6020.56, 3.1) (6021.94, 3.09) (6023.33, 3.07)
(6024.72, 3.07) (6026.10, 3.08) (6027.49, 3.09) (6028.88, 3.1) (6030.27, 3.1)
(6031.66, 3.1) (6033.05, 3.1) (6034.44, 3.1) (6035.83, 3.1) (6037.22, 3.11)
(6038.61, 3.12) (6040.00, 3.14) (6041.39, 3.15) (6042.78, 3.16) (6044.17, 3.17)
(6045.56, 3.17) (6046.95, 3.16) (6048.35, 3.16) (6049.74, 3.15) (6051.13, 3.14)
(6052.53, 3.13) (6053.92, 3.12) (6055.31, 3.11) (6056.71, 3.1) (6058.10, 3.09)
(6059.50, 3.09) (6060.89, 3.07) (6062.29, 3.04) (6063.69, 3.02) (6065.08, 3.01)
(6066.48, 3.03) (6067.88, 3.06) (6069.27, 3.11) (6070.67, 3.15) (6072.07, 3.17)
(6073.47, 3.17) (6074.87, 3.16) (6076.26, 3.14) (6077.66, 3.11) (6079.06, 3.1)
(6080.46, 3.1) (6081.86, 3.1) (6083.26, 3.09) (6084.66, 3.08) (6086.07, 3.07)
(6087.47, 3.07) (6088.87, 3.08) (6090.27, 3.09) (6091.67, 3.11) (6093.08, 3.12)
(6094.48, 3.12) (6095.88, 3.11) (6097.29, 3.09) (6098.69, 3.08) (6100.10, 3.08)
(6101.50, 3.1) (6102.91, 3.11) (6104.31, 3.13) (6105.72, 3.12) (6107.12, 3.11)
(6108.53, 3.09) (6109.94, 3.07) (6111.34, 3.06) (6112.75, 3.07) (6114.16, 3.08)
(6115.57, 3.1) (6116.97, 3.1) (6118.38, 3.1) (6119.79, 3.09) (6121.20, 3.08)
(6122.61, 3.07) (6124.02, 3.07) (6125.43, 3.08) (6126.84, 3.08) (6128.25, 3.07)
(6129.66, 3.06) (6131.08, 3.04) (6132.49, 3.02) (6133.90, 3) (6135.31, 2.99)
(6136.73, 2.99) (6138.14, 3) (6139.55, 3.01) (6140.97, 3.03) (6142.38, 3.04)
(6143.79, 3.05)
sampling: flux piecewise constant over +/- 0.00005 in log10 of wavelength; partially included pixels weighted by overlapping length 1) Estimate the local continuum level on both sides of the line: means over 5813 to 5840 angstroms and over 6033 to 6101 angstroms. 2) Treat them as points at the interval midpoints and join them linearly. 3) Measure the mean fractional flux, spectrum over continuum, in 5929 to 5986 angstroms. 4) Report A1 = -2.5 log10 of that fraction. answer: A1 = 0.03 mag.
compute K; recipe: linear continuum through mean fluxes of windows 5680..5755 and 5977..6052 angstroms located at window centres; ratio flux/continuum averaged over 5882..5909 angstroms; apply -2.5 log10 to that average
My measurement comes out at 0.15 mag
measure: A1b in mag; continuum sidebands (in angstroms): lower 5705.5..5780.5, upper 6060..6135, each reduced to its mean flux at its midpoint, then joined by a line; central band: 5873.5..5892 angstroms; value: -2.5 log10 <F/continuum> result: 0.11 mag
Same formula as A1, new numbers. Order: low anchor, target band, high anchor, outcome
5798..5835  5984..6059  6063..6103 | 0.01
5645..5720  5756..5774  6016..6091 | -0.04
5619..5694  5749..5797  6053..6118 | -0.03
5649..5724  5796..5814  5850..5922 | -0.07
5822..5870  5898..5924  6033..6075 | 0.07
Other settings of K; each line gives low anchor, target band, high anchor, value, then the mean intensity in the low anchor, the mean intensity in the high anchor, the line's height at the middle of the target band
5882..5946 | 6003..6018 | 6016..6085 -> 0.01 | 2.87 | 3.11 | 3.04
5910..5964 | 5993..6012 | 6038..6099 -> 0.02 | 3.02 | 3.11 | 3.07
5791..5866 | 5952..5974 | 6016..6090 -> 0.02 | 3.13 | 3.11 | 3.12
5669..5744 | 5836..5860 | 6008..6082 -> -0.02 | 3.05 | 3.1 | 3.07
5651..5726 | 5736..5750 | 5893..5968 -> -0.04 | 3.01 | 2.96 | 3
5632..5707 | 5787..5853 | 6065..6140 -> -0.04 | 2.99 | 3.08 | 3.02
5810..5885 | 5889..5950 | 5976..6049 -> 0.07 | 3.1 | 3.07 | 3.08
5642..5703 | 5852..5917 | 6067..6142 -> 0.06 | 3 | 3.08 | 3.04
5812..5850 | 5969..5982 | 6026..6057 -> 0.02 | 3.17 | 3.12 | 3.14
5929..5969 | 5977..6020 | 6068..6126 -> 0.01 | 3.05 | 3.1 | 3.07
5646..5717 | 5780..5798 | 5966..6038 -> -0.01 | 2.99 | 3.06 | 3.01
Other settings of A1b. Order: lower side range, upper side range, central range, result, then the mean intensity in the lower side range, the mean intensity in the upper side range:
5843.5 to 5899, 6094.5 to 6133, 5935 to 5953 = -0.03 mag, 2.91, 3.08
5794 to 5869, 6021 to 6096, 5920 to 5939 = 0.04 mag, 3.13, 3.11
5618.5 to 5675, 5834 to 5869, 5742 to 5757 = -0.03 mag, 2.96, 3.1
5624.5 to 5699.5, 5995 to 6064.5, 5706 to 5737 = -0.03 mag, 2.98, 3.08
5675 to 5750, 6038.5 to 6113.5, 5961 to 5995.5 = 0.01 mag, 3.06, 3.11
